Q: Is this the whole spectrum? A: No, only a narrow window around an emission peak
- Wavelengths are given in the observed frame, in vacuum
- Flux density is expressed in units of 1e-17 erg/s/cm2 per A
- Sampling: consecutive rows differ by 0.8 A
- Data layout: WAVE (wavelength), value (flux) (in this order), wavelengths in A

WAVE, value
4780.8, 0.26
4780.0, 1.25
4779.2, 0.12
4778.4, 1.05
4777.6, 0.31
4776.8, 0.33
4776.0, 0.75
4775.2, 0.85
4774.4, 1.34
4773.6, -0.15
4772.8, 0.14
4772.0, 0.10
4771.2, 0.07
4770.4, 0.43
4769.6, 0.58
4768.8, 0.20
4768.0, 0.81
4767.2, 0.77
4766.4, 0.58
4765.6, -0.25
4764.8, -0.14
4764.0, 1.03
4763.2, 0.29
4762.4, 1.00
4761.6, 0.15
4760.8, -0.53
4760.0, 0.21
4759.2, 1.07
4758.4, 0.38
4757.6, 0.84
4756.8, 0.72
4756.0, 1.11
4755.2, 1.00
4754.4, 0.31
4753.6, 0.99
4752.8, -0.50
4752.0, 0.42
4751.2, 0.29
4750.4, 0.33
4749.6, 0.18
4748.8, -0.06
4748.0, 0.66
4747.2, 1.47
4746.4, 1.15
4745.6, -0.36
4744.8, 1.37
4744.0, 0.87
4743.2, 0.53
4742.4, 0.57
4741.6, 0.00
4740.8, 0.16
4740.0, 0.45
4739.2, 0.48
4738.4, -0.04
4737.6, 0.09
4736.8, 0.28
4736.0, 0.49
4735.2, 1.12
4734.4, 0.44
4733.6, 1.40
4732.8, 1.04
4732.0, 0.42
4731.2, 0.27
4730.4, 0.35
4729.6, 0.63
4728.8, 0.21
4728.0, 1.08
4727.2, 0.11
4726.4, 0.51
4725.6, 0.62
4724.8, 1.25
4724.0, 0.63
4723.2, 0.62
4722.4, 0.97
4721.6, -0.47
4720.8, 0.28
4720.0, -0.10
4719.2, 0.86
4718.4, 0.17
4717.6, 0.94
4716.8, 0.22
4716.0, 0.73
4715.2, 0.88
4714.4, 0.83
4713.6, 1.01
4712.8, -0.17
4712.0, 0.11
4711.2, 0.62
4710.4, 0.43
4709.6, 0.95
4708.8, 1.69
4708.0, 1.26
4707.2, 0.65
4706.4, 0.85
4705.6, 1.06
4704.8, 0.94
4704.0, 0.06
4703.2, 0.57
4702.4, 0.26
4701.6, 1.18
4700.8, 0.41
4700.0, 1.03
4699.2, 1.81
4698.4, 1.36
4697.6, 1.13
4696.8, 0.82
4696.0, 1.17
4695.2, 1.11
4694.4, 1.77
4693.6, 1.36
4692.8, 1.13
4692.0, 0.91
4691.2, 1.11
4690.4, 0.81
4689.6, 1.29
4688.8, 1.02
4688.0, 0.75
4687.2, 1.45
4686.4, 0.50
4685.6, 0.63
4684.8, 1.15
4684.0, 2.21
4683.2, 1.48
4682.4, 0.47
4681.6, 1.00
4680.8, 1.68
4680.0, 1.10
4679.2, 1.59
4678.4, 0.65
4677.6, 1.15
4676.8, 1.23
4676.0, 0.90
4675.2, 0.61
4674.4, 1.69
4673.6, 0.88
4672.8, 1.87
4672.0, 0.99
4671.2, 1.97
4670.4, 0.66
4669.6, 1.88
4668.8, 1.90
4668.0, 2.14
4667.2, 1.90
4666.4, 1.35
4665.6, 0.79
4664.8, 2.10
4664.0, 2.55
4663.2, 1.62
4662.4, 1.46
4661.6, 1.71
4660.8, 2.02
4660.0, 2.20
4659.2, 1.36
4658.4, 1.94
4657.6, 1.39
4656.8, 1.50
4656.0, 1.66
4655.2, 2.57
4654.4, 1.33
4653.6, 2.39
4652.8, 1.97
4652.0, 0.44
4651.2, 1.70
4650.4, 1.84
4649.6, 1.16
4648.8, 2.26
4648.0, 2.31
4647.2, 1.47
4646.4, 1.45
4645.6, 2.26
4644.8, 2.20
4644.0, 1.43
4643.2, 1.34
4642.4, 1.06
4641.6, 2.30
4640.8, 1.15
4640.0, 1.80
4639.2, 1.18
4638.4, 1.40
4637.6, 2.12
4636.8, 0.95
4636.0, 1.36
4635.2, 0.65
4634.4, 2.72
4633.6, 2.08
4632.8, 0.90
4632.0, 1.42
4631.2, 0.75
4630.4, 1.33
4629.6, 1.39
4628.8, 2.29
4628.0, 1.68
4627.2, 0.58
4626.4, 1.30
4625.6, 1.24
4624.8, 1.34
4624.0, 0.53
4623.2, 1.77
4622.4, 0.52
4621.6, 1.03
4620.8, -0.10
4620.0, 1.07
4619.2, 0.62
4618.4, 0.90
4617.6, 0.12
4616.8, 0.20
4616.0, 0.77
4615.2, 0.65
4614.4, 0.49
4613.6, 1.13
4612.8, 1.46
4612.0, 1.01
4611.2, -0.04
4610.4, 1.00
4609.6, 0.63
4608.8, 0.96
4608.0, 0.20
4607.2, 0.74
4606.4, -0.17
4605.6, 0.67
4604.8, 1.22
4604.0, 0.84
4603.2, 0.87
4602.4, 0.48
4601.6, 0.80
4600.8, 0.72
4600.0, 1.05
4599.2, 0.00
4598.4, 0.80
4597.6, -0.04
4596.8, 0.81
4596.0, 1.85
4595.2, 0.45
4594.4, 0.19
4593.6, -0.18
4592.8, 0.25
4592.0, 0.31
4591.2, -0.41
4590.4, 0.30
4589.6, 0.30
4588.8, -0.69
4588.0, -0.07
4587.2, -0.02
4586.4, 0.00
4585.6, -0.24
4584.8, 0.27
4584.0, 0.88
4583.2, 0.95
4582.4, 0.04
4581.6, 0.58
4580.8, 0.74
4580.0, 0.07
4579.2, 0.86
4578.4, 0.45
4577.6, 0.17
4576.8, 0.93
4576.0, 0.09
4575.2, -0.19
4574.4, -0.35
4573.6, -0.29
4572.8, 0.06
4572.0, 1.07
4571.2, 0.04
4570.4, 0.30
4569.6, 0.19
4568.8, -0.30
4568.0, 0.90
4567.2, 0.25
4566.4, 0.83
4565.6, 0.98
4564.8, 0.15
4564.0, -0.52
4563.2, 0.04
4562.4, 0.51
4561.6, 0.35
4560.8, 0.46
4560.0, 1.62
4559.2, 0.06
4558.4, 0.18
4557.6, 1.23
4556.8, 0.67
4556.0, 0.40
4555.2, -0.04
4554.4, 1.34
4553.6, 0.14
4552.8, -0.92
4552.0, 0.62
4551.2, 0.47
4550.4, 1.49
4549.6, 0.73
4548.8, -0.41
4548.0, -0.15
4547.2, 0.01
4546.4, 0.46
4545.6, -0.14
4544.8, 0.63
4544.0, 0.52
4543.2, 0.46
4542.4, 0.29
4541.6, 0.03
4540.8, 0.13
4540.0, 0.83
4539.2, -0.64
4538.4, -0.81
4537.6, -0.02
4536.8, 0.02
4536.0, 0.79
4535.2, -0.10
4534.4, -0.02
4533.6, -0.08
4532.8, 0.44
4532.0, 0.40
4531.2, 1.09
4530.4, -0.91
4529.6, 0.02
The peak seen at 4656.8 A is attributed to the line C IV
